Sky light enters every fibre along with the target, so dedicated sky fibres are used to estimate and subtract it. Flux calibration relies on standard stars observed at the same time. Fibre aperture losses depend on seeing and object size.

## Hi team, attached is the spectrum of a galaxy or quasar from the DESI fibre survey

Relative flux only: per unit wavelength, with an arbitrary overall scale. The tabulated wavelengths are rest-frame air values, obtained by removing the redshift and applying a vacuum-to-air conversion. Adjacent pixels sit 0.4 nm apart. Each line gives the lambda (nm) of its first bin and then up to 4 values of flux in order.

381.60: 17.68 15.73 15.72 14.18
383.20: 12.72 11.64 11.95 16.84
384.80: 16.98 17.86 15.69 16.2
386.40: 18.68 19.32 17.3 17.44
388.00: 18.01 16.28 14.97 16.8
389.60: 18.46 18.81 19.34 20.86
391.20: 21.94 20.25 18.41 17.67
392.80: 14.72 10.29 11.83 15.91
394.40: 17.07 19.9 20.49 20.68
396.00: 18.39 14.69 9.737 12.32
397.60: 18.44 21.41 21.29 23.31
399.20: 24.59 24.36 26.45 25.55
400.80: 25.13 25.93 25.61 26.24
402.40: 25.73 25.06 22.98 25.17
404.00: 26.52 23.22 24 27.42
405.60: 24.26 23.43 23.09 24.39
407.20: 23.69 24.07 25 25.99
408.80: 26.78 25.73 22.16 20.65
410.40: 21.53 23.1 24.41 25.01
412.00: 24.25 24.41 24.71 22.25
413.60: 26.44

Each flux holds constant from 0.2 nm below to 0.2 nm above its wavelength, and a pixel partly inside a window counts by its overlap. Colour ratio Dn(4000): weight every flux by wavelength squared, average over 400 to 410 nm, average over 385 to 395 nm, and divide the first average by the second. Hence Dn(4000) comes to 1.54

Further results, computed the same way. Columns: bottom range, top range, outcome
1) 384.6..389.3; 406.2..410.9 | 1.55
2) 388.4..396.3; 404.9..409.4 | 1.52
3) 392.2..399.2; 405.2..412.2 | 1.49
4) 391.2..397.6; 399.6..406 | 1.60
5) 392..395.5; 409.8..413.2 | 1.57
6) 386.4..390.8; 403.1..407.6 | 1.49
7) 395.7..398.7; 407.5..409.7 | 1.57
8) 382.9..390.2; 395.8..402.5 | 1.41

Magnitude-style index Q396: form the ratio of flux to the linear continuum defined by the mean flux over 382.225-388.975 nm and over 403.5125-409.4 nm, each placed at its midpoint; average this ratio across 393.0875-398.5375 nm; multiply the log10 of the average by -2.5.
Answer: 0.22 mag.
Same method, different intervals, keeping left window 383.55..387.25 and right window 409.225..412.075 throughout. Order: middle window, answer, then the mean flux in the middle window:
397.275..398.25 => 0.04 mag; 19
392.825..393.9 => 0.46 mag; 12.1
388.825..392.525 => -0.07 mag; 19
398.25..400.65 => -0.21 mag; 24.3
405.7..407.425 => -0.08 mag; 23.7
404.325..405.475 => -0.16 mag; 25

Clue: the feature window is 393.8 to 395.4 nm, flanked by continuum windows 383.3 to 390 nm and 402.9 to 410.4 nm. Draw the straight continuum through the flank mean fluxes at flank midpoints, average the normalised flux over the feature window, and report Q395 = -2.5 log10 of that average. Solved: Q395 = 0.07 mag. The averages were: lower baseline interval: 16.5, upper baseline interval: 24.3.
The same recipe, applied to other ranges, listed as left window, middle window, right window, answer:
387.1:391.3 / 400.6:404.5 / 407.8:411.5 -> -0.151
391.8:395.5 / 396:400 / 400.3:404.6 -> 0.091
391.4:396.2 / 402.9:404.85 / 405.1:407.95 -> -0.077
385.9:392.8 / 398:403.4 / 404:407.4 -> -0.102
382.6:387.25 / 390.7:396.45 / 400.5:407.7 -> 0.129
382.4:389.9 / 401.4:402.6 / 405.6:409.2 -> -0.153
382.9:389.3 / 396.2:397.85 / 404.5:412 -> 0.391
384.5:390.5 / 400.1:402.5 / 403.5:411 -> -0.162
